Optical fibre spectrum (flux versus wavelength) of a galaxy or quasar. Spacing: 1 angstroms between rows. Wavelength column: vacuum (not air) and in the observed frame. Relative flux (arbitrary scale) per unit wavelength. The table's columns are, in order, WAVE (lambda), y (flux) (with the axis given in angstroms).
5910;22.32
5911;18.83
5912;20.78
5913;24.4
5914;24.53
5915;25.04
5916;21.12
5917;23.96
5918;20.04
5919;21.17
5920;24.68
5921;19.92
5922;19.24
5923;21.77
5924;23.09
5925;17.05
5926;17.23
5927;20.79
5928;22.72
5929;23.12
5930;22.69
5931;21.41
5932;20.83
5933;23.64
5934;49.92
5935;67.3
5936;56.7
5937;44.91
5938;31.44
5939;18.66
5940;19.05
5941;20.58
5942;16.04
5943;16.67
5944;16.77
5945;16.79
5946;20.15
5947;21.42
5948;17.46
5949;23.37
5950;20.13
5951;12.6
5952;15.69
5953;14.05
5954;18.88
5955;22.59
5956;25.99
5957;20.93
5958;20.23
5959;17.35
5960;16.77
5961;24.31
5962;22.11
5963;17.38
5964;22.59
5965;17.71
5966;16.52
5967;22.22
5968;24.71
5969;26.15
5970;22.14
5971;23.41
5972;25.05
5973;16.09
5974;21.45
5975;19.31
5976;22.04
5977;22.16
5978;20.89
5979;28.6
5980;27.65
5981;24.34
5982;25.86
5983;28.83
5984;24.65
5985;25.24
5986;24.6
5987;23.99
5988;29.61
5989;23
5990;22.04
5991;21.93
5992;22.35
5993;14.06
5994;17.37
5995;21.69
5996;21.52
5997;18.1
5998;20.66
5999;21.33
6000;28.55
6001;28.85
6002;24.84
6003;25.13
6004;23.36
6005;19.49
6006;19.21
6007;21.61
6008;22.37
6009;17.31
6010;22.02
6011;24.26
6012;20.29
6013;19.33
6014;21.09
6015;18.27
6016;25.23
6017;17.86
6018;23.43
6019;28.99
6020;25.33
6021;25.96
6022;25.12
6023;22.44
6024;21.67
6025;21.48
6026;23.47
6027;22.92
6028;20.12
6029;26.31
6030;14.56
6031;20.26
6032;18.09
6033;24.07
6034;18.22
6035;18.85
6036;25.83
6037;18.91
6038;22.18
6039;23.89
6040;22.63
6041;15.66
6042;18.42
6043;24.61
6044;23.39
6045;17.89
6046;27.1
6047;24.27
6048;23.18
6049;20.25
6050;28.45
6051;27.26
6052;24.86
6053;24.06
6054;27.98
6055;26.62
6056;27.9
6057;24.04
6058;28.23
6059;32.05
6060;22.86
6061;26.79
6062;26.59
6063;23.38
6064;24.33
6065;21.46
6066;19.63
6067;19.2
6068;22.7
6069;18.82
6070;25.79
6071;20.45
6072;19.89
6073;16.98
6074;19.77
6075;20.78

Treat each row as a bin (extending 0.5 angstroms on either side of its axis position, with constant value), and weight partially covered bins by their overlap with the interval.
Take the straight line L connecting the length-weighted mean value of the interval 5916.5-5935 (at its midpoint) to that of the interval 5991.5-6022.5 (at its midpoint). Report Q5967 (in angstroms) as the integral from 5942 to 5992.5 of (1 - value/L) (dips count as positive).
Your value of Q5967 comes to 3.5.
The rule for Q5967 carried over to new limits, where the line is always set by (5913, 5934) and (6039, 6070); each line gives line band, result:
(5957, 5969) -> 1.3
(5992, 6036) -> 3.0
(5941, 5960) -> 3.3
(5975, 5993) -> -0.8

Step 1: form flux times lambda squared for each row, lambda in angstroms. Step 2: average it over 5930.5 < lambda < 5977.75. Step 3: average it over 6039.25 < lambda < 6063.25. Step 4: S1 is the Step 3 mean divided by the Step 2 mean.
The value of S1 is 1.1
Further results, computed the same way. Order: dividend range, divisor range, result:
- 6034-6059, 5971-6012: 1.06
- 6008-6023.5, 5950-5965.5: 1.19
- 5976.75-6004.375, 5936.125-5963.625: 1.14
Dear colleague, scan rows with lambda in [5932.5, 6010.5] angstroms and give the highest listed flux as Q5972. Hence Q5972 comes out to 67.3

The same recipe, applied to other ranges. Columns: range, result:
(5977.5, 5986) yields 28.83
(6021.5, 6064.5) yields 32.05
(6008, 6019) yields 28.99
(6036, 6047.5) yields 27.1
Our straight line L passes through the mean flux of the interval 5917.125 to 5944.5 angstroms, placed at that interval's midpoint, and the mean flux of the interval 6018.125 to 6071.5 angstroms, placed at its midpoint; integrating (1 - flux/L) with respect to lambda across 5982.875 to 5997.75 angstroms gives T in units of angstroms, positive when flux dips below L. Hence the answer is 1.2 angstroms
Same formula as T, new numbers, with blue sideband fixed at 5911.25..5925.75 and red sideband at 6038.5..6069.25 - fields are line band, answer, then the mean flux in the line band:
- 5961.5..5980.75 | 0.47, 22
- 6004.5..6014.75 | 1.12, 20.6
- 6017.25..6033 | 0.52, 22.6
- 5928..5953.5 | -3.59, 25.2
